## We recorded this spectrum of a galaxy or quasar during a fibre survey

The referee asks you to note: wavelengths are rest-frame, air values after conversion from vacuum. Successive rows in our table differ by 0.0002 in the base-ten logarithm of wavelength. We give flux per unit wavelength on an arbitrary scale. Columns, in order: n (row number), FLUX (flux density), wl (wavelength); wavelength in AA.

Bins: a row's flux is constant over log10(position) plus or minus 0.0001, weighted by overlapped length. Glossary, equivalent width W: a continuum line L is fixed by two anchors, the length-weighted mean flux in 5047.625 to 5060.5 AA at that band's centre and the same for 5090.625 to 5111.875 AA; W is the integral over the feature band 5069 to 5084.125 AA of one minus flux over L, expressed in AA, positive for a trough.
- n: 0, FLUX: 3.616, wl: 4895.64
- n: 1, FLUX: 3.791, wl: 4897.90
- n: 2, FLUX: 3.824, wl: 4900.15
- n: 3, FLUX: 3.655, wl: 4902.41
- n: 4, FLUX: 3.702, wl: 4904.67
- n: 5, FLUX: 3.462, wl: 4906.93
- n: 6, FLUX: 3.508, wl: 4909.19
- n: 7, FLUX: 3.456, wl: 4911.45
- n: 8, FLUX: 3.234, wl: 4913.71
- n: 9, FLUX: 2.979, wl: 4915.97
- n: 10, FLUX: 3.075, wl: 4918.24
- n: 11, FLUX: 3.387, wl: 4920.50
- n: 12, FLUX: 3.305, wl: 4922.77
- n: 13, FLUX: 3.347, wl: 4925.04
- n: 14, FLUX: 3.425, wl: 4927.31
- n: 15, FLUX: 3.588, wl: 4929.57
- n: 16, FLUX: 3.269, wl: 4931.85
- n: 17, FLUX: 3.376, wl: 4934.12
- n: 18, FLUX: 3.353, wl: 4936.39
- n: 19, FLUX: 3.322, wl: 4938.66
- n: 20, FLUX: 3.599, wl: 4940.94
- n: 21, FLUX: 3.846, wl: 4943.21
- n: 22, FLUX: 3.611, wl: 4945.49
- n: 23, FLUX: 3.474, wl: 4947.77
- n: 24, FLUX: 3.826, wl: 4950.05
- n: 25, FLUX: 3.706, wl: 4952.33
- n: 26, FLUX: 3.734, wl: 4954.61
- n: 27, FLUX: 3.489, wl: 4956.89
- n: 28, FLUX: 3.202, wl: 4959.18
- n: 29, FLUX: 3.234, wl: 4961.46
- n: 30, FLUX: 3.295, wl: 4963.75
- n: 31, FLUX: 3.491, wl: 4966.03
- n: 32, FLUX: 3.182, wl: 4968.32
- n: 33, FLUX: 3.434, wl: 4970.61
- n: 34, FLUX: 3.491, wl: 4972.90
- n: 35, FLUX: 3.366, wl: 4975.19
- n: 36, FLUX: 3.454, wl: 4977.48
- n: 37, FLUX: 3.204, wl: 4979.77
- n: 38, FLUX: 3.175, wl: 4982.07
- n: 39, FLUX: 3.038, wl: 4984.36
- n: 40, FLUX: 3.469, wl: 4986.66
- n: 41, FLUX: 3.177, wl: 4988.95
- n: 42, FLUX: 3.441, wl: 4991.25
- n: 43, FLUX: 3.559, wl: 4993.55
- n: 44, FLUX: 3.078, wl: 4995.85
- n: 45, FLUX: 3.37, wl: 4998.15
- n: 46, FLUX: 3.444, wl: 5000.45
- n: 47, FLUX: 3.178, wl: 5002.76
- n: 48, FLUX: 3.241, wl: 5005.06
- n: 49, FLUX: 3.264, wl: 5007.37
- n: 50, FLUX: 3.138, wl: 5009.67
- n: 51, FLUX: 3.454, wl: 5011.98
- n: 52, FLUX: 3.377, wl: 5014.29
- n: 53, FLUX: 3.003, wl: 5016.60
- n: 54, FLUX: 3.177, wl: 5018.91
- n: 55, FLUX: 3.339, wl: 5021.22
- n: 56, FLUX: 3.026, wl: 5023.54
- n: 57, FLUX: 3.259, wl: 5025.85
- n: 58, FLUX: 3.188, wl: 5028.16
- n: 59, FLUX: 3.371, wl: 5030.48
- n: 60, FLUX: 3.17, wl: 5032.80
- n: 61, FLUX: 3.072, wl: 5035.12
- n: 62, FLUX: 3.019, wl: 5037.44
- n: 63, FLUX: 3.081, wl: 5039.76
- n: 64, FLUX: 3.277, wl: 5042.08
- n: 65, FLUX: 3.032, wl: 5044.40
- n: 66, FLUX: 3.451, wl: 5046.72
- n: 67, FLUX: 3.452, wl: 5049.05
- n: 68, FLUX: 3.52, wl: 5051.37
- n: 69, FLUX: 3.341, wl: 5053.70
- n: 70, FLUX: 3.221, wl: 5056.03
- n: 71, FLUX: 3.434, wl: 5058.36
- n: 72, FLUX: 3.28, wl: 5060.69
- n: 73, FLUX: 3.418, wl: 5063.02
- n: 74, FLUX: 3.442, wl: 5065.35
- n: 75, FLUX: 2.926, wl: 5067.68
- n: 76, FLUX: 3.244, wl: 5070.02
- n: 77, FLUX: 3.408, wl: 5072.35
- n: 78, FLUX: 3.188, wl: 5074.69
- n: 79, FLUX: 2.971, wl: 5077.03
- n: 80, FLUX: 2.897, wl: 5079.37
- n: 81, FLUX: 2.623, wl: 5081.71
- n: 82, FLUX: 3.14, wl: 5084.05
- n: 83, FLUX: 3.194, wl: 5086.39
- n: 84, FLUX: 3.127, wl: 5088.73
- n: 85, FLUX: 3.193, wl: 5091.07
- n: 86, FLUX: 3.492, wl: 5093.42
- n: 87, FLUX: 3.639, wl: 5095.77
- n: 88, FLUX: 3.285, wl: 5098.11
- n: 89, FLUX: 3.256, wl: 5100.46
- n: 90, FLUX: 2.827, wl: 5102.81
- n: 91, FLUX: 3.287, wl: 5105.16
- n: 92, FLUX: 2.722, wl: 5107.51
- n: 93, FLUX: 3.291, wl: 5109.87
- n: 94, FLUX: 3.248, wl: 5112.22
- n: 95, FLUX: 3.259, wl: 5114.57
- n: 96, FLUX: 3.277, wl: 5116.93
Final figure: 1.1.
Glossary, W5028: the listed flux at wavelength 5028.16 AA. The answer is 3.188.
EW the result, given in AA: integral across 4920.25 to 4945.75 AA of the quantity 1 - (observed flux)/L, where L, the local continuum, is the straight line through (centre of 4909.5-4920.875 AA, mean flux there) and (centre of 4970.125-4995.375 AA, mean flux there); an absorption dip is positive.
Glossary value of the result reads -1.4 AA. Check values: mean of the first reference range 3.24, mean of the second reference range 3.34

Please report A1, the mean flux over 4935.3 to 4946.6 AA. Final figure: 3.55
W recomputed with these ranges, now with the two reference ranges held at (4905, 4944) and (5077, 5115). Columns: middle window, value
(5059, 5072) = -0.36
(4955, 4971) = -0.06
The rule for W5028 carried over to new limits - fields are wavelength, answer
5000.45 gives 3.444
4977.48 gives 3.454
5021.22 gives 3.339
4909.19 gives 3.508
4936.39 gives 3.353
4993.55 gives 3.559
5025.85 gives 3.259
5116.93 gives 3.277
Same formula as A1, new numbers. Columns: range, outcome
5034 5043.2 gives 3.11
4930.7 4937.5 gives 3.33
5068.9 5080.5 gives 3.14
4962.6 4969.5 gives 3.32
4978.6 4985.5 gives 3.14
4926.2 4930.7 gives 3.51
